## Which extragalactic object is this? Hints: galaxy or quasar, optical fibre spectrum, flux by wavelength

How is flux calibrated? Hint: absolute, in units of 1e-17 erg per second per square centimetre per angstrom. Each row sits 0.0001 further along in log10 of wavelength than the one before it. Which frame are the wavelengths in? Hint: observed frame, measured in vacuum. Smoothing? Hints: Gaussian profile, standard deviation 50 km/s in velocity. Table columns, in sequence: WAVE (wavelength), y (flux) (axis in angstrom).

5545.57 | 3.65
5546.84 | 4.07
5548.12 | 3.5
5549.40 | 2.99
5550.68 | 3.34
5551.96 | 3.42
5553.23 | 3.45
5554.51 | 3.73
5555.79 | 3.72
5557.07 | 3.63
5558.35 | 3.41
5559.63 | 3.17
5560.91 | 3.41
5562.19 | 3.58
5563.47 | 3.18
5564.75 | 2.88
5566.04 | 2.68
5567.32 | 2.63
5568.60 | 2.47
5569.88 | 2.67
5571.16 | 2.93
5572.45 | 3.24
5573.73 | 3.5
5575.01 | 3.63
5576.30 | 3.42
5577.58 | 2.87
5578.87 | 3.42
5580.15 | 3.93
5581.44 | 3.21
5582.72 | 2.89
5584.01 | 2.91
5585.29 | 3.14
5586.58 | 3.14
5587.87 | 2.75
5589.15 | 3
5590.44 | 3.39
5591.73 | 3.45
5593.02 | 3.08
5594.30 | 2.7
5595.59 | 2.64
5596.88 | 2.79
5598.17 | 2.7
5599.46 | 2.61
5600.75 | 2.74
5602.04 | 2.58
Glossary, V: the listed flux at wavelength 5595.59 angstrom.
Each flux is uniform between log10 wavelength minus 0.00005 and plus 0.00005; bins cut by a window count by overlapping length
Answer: 2.64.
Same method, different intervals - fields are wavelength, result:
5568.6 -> 2.47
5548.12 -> 3.5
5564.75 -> 2.88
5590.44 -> 3.39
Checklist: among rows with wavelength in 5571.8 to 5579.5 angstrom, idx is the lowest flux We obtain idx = 2.87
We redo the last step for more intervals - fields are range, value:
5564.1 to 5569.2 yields 2.47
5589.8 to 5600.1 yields 2.61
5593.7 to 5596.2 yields 2.64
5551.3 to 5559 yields 3.41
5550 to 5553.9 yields 3.34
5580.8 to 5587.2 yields 2.89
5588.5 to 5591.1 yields 3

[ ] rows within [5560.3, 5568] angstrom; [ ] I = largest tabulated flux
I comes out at 3.58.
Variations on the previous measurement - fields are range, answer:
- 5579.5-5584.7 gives 3.93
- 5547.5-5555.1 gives 3.73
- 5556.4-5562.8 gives 3.63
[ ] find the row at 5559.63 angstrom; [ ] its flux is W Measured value 3.17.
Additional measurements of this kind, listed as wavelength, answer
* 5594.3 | 2.7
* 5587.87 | 2.75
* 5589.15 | 3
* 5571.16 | 2.93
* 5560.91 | 3.41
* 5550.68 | 3.34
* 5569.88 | 2.67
